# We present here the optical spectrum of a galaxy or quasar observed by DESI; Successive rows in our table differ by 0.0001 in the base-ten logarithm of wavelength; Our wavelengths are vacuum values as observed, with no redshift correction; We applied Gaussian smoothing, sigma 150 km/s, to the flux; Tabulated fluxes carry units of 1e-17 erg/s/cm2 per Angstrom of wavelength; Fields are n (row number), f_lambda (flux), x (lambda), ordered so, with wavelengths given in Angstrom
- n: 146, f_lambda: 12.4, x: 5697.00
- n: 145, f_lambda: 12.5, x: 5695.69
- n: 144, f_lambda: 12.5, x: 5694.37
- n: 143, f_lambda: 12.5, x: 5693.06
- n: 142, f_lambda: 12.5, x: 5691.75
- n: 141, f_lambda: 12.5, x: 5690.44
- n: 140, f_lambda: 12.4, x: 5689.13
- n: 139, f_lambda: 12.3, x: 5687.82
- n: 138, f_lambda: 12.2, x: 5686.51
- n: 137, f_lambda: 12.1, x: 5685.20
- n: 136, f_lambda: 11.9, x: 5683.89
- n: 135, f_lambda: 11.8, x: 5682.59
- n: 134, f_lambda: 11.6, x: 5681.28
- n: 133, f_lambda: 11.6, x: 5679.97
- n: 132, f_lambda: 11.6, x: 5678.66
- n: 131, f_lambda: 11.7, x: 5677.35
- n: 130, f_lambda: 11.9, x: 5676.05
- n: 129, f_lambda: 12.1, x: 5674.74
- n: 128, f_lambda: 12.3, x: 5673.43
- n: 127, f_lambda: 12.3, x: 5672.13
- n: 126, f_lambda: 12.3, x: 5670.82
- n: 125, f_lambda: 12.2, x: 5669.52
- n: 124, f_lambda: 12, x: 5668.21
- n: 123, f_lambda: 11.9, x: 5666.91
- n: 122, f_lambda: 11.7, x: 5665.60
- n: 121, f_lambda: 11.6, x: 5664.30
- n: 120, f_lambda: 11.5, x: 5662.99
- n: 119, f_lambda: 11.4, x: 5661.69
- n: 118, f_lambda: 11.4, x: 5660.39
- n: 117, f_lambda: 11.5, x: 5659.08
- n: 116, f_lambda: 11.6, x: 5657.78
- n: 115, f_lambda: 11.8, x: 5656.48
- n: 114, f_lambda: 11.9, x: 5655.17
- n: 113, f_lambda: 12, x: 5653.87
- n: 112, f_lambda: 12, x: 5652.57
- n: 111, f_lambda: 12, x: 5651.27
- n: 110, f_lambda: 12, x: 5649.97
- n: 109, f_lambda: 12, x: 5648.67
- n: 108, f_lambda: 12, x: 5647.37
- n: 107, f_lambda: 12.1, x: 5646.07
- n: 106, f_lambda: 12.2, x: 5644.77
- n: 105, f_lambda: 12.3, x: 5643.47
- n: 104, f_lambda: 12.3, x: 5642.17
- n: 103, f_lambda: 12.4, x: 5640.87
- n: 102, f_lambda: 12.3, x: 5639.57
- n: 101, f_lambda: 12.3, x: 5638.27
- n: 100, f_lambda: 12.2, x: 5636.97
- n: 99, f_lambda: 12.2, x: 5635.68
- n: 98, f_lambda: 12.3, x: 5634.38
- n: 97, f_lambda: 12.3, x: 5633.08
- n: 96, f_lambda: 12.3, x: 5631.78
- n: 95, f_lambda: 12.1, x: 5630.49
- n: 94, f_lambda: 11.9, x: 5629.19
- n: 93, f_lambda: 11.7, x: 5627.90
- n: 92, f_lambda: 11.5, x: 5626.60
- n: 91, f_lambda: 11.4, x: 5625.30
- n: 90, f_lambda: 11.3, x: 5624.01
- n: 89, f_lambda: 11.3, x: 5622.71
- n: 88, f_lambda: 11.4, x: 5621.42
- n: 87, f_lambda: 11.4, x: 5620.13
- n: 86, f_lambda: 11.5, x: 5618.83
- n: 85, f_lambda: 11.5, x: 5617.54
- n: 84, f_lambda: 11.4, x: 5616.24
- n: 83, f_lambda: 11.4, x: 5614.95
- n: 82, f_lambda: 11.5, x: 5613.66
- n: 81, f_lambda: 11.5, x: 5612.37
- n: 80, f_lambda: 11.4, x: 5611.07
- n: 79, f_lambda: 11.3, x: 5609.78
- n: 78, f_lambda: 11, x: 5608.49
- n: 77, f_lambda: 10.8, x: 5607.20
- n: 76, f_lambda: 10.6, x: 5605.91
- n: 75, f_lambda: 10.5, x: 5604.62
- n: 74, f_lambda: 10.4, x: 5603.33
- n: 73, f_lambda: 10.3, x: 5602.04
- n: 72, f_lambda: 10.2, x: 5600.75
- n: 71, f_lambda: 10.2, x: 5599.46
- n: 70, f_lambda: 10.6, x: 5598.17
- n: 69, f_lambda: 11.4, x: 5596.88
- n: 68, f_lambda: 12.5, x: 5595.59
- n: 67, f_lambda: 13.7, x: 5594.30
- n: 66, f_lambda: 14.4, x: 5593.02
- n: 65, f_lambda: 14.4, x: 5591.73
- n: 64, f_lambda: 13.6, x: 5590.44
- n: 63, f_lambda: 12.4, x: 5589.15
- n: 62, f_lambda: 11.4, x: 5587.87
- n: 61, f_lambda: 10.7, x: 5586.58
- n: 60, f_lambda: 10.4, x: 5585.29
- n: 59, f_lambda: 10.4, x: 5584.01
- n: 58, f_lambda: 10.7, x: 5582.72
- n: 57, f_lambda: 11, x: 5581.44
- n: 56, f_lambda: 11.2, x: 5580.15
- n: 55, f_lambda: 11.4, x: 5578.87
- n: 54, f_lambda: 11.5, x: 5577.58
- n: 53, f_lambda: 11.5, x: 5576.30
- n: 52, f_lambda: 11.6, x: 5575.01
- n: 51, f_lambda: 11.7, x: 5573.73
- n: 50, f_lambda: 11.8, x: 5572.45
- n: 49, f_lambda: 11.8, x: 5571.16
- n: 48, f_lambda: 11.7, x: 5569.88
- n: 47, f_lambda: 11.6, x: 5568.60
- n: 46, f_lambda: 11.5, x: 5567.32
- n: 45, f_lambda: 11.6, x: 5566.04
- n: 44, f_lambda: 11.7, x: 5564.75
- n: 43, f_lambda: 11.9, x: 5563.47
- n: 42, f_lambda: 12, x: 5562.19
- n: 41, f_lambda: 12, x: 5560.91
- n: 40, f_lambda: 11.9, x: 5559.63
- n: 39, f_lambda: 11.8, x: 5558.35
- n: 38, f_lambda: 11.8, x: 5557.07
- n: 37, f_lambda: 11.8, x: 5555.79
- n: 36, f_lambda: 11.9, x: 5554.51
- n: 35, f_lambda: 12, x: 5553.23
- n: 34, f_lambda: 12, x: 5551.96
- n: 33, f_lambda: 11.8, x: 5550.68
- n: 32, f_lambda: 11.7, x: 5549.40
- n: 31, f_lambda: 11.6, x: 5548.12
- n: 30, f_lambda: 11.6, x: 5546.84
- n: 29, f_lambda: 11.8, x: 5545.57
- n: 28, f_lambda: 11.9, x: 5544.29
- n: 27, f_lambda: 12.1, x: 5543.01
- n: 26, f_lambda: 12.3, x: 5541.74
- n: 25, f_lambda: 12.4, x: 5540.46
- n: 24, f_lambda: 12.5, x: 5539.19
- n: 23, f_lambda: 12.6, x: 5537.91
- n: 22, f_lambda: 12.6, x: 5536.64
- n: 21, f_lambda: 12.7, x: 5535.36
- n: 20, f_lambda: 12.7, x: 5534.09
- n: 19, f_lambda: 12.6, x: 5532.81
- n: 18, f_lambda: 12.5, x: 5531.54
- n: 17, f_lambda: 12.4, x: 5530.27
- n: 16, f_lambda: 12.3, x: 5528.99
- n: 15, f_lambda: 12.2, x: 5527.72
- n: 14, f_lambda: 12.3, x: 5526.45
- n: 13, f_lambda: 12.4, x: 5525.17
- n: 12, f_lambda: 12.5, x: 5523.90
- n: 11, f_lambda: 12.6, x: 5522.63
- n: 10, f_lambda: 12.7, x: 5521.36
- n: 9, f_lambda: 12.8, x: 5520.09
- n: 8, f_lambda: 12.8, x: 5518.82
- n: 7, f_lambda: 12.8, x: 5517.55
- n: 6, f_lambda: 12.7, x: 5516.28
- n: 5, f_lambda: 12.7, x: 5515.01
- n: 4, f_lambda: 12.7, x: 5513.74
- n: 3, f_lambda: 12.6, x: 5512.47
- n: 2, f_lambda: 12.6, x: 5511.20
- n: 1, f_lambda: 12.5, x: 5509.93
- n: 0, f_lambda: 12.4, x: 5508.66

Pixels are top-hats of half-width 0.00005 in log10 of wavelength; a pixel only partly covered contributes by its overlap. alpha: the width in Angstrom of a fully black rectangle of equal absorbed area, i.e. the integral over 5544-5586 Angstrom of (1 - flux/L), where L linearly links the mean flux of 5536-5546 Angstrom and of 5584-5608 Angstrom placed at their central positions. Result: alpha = 1.3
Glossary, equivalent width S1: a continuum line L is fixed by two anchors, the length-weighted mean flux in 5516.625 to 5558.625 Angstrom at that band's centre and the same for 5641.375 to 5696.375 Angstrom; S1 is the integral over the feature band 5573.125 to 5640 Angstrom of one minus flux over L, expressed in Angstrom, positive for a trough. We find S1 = 3.1 Angstrom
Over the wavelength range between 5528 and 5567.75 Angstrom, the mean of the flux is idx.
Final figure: 12.1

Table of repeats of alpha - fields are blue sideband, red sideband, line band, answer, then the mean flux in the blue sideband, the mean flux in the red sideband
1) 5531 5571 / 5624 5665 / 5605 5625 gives 1.1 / 12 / 11.9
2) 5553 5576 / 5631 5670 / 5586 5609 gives 0.5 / 11.8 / 12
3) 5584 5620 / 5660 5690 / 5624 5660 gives -0.9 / 11.5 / 11.9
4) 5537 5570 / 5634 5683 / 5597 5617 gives 1.7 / 11.9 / 12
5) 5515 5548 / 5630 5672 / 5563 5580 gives 0.9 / 12.4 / 12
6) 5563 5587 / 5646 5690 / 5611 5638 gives -0.1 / 11.4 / 11.9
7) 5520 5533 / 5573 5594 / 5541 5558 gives 0.5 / 12.5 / 11.8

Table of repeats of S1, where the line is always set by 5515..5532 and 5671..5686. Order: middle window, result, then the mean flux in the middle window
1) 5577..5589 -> 1.3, 11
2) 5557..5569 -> 0.6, 11.8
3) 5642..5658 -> 0.0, 12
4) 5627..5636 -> 0.0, 12.1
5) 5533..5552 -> 0.5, 12.2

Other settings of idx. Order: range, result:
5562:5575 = 11.7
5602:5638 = 11.5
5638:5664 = 11.9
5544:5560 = 11.8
